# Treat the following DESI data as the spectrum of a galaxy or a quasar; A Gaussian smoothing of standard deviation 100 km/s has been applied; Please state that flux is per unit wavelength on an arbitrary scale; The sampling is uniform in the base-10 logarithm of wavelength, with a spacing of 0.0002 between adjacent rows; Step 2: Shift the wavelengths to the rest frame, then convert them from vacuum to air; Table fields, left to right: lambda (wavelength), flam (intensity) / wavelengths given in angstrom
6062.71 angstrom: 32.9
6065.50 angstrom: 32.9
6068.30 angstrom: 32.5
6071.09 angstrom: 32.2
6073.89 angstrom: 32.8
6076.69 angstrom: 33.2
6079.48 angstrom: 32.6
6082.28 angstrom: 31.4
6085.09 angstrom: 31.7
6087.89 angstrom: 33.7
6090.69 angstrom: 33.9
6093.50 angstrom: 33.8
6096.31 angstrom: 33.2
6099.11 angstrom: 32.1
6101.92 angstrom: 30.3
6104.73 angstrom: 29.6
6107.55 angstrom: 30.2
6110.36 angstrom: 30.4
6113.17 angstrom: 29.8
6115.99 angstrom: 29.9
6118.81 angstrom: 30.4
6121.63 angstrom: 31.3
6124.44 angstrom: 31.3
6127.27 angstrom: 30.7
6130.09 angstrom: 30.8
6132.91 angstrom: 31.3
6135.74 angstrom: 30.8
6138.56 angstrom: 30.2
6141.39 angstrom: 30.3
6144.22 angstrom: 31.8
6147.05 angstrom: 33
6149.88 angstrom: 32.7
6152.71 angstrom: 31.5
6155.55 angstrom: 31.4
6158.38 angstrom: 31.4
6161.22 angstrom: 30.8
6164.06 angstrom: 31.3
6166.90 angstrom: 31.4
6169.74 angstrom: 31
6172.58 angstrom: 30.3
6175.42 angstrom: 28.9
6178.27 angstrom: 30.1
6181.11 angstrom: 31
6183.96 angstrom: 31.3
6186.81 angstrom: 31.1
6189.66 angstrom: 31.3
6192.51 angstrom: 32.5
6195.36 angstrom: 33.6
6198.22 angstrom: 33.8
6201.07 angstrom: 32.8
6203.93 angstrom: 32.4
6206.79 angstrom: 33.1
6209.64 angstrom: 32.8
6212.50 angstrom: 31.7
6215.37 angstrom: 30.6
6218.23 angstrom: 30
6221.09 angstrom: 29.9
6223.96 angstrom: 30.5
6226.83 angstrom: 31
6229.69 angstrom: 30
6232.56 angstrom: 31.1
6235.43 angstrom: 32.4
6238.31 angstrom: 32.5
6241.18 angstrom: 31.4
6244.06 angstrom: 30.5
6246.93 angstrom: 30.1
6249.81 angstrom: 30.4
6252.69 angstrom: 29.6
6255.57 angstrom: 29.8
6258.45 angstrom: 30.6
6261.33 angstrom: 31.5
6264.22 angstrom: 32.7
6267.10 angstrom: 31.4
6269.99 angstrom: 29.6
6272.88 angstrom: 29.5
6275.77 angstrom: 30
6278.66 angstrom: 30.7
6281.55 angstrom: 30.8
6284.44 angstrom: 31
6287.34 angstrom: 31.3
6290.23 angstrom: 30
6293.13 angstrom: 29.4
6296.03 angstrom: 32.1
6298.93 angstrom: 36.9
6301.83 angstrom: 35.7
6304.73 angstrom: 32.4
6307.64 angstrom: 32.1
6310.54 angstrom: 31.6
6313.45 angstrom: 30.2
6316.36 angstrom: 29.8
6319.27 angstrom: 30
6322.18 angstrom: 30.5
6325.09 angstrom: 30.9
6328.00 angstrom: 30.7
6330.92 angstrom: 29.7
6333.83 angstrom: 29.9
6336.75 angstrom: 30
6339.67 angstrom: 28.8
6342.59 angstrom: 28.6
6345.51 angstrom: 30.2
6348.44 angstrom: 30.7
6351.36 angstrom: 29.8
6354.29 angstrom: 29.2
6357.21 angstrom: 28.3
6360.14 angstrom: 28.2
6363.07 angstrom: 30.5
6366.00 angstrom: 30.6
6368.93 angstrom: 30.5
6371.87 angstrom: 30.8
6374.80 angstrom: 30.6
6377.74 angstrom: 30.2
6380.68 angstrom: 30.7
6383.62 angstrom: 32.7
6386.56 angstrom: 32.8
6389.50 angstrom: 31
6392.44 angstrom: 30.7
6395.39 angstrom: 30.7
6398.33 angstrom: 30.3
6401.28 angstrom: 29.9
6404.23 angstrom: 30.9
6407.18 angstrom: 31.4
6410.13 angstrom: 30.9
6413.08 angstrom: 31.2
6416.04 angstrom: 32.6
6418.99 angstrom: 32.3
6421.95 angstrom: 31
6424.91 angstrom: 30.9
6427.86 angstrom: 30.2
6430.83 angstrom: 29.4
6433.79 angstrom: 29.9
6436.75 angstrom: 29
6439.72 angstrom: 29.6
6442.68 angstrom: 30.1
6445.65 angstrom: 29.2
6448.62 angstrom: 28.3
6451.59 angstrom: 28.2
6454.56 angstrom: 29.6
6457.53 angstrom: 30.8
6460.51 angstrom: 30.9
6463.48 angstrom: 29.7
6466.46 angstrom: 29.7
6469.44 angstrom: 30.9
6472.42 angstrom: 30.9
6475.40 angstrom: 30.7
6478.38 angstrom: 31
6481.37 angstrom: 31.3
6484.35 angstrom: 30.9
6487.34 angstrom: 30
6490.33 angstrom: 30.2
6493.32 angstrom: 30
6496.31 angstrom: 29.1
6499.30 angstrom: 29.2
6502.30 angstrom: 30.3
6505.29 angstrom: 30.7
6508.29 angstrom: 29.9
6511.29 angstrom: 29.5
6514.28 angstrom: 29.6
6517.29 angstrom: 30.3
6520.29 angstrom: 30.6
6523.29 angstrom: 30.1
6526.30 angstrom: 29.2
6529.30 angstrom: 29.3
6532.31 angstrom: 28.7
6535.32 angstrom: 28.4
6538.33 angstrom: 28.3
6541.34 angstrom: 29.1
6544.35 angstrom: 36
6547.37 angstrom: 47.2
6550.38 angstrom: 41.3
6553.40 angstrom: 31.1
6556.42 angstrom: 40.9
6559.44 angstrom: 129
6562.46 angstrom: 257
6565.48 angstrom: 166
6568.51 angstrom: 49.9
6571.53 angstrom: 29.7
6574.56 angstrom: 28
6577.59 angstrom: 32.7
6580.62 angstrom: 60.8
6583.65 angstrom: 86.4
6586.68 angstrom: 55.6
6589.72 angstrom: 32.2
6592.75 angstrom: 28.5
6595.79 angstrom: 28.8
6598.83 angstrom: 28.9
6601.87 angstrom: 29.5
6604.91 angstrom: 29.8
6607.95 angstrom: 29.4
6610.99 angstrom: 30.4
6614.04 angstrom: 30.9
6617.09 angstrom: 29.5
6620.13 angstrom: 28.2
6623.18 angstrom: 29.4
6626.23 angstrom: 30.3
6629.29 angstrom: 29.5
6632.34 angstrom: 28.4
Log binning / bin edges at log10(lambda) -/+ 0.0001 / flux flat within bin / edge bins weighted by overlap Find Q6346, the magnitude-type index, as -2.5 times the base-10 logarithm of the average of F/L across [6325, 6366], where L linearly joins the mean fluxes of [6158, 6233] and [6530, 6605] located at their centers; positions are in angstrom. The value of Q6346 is 0.35 mag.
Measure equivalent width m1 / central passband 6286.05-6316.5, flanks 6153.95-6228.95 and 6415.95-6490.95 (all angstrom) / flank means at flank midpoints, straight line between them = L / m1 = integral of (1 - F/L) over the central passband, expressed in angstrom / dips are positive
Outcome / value -1.1 angstrom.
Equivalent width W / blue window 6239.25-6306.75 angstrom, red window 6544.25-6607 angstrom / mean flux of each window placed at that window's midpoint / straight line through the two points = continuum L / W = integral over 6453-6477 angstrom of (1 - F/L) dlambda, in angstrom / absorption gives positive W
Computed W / 9.4 angstrom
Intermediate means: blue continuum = 31.2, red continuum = 60.7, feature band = 30.4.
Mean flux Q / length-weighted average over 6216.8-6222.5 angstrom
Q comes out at 30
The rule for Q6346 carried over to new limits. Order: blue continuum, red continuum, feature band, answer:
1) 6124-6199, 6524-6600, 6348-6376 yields 0.40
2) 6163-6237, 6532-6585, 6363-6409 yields 0.49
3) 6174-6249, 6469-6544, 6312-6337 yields 0.02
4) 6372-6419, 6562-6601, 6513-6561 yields 0.38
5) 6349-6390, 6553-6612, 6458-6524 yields 0.49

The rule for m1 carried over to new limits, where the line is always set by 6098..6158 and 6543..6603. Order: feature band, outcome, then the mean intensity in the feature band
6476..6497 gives 9.6 angstrom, 30.4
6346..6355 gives 3.2 angstrom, 30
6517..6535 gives 9.0 angstrom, 29.6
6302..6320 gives 5.1 angstrom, 31.4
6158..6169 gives 0.7 angstrom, 31.2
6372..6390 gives 6.4 angstrom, 31.3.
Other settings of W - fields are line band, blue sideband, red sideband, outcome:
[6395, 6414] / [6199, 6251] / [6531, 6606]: 5.72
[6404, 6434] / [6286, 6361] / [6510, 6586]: 7.18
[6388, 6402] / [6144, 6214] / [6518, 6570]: 5.21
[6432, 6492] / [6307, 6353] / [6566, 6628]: 7.41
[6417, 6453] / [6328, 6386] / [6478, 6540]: 0.06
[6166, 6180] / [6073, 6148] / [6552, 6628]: 1.67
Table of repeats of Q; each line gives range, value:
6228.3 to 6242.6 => 31.5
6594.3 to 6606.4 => 29.2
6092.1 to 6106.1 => 31.8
